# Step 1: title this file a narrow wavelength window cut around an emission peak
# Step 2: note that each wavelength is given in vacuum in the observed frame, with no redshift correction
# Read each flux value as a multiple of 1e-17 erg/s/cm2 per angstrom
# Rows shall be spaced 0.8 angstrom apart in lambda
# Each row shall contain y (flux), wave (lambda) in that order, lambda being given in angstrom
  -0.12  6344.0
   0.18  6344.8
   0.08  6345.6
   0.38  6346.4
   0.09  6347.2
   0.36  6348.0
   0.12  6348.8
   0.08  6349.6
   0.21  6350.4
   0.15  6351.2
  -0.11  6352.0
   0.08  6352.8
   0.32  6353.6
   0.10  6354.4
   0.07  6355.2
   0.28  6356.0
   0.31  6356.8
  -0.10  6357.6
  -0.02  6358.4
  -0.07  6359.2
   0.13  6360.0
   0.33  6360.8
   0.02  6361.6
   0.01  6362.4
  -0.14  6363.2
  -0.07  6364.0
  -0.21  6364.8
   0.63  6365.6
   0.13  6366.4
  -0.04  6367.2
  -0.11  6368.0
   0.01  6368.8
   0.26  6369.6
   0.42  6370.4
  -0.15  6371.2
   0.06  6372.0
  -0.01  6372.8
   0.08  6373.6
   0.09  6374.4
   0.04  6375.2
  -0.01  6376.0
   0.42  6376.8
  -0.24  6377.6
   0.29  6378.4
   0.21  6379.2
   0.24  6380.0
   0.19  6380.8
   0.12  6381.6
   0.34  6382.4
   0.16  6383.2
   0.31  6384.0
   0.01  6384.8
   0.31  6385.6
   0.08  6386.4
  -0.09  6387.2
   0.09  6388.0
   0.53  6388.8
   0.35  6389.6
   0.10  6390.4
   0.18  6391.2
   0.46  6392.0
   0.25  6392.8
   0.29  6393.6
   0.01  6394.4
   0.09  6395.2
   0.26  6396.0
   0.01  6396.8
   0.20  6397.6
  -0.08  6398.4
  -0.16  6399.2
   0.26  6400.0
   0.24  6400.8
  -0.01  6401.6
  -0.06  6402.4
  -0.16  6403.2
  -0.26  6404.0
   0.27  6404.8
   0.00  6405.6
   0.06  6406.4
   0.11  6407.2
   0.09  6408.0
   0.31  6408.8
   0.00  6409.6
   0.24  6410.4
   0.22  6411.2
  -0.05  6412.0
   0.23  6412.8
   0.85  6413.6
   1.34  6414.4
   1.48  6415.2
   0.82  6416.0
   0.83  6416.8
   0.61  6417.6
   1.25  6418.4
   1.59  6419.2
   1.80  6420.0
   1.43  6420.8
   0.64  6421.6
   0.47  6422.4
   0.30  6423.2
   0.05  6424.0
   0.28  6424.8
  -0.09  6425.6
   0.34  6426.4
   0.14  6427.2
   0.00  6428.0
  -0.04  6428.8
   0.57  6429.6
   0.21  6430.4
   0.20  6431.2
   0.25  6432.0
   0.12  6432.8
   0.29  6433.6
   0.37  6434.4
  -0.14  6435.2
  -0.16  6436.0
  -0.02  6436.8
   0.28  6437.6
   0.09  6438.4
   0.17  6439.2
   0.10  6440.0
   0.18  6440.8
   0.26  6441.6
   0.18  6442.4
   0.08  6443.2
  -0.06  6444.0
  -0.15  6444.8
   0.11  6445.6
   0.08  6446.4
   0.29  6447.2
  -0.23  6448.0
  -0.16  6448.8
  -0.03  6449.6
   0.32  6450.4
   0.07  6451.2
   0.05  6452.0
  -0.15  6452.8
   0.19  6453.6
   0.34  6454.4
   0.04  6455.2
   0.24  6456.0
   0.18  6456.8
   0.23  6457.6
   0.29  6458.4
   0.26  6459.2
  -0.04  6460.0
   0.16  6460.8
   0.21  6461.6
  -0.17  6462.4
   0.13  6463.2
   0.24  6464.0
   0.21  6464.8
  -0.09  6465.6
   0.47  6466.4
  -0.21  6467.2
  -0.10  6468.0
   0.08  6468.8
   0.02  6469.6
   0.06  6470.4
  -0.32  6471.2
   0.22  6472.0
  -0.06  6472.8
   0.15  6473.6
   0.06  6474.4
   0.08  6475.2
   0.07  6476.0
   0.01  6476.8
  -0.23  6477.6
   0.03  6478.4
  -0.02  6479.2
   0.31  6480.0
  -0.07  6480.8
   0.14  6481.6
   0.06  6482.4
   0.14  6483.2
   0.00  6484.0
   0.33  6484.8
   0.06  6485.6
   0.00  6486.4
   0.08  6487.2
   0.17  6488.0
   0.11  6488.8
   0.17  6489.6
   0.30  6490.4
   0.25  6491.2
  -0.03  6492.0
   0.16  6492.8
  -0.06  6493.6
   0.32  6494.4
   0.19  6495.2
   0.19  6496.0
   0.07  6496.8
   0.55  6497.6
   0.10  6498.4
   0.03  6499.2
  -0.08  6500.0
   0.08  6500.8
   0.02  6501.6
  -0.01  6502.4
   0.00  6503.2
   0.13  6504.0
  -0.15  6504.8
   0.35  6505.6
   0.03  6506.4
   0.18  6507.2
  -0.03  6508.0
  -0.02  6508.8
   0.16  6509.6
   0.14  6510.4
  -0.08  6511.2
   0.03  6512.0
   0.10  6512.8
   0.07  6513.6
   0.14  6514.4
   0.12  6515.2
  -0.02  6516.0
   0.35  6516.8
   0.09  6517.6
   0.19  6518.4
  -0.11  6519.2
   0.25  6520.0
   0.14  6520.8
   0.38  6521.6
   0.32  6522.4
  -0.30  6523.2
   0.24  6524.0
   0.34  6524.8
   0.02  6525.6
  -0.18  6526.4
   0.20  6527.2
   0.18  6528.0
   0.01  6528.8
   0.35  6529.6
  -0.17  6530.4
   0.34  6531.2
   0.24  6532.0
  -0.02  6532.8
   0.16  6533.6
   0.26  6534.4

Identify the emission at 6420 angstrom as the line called [O II]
